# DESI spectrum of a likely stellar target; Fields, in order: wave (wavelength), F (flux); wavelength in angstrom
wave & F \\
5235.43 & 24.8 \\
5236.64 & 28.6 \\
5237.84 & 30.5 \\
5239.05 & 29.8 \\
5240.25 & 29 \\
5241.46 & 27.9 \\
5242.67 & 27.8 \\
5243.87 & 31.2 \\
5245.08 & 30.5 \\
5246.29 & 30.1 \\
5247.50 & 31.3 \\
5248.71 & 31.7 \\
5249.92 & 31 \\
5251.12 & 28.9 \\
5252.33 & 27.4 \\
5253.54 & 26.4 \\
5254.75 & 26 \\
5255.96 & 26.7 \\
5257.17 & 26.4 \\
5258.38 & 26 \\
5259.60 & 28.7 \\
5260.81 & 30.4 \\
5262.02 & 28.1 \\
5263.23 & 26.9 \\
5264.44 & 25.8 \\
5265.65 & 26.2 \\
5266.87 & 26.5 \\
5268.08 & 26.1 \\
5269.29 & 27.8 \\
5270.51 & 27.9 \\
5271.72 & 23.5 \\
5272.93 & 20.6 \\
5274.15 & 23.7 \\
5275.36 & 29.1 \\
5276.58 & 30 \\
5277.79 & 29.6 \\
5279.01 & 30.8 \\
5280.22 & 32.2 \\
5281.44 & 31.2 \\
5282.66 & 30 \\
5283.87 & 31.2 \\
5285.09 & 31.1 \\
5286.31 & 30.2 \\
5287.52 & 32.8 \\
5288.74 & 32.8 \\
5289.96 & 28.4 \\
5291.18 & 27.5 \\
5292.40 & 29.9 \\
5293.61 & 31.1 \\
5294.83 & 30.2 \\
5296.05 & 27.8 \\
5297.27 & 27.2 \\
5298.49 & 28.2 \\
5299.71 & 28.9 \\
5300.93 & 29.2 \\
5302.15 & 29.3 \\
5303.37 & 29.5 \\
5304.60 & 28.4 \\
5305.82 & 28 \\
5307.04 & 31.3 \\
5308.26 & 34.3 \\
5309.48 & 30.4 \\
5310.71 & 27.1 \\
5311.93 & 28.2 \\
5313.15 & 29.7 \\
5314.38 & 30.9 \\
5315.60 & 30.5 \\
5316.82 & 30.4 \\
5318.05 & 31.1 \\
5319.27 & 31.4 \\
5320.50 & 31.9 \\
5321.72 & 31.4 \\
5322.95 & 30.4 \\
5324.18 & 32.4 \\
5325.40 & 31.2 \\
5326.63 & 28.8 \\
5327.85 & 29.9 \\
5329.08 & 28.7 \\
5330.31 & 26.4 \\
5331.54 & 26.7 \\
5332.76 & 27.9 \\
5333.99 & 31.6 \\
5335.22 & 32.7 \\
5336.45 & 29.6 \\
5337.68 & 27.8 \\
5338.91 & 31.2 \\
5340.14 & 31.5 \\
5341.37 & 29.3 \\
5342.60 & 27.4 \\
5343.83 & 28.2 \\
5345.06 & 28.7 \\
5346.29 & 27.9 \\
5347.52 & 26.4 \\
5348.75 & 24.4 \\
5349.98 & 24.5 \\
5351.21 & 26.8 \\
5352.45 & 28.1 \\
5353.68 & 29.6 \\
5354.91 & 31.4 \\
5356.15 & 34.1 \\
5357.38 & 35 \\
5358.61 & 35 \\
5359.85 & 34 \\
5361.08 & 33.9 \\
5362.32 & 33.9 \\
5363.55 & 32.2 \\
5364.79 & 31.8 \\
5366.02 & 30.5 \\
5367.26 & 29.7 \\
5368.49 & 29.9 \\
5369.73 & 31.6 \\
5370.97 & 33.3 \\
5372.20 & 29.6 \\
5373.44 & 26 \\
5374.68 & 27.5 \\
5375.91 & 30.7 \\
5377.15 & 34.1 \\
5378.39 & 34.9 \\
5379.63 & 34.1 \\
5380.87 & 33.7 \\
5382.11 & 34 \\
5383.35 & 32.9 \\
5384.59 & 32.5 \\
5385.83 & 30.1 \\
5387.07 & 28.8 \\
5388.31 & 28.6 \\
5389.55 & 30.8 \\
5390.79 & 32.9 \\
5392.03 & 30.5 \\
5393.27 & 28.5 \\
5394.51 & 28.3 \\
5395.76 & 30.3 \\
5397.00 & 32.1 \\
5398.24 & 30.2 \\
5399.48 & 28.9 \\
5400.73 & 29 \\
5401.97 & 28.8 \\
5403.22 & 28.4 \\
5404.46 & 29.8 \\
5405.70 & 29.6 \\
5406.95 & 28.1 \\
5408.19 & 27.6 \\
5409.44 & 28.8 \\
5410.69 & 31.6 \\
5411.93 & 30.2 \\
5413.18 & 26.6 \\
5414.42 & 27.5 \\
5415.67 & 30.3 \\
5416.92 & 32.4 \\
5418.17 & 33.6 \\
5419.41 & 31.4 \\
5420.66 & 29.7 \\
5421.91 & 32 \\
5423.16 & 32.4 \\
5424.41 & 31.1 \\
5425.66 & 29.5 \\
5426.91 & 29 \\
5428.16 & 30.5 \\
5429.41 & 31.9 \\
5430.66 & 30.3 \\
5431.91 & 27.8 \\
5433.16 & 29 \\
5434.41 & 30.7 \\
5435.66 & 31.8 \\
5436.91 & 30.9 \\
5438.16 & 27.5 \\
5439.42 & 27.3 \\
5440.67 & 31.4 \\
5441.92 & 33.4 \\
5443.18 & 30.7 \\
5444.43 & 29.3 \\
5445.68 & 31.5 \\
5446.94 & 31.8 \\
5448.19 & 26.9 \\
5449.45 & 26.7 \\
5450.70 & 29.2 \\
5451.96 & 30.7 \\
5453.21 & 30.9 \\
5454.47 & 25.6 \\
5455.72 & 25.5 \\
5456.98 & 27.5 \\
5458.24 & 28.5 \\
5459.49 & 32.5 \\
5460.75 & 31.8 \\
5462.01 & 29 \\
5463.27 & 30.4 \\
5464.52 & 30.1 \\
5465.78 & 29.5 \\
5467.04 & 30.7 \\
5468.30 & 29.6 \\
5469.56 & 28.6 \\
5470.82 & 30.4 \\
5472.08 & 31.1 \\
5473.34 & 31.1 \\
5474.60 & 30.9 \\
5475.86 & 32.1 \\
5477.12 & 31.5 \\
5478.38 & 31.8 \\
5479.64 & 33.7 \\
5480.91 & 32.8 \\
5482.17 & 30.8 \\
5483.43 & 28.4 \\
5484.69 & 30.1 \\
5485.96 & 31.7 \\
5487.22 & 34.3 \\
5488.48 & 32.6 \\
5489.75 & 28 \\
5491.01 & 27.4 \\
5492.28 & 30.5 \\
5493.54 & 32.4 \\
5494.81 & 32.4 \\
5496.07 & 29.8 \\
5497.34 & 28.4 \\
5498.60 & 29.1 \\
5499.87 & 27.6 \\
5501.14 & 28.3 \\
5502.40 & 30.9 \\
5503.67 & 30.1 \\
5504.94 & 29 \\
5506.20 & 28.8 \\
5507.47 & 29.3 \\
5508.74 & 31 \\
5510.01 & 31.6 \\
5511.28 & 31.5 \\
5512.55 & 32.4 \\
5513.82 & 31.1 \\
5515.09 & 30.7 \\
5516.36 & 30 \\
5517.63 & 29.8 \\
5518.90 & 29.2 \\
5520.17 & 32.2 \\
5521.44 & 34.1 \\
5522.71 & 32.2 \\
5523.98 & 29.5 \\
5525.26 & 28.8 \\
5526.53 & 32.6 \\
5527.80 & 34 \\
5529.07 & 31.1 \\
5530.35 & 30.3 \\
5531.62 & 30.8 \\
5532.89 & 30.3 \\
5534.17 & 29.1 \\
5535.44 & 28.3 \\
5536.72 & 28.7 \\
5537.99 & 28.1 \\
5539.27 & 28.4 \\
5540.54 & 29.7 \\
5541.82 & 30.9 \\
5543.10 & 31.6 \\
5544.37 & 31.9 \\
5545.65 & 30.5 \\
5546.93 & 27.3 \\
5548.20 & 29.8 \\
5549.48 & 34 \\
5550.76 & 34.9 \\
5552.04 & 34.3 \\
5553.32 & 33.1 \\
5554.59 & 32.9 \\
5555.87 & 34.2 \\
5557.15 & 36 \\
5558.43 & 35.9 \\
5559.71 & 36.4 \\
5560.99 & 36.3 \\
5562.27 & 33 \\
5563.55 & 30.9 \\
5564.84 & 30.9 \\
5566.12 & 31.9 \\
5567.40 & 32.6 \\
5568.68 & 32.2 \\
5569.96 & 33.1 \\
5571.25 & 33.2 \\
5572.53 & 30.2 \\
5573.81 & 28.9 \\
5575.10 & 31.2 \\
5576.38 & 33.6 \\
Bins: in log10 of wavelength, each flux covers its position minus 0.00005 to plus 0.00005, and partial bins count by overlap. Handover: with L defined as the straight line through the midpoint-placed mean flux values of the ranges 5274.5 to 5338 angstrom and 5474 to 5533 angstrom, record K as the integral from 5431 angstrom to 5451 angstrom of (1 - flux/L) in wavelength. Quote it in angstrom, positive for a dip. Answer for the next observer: 0.5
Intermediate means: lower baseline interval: 29.9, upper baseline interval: 30.8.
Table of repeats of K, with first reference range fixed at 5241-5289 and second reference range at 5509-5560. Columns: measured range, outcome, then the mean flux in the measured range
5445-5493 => 0.9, 30.2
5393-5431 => 0.2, 30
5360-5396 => -1.9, 31.3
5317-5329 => -0.7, 30.8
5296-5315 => -0.2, 29.3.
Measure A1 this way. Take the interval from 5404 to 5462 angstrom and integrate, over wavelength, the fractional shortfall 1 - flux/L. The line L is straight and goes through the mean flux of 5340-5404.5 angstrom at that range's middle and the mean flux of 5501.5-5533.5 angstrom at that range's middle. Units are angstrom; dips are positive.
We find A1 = 1.50 angstrom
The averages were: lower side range 30.5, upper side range 30.8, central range 29.8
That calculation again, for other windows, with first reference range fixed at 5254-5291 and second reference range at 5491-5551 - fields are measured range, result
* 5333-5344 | -0.4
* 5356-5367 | -1.6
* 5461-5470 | 0.0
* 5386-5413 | -0.2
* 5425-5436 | -0.1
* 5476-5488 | -0.7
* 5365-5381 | -1.1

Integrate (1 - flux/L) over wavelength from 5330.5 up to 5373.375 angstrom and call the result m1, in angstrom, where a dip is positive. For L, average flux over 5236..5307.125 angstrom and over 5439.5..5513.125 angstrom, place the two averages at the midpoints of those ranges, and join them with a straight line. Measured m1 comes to -1.2 angstrom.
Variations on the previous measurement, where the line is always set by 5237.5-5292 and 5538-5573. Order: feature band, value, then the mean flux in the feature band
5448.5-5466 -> 1.1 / 29.1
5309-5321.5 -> -0.4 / 30.2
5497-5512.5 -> 1.0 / 29.8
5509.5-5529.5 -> 0.4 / 31.3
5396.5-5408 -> 0.4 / 29.4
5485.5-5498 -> 0.3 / 30.7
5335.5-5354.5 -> 0.9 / 28.2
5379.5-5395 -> -0.5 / 31.1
